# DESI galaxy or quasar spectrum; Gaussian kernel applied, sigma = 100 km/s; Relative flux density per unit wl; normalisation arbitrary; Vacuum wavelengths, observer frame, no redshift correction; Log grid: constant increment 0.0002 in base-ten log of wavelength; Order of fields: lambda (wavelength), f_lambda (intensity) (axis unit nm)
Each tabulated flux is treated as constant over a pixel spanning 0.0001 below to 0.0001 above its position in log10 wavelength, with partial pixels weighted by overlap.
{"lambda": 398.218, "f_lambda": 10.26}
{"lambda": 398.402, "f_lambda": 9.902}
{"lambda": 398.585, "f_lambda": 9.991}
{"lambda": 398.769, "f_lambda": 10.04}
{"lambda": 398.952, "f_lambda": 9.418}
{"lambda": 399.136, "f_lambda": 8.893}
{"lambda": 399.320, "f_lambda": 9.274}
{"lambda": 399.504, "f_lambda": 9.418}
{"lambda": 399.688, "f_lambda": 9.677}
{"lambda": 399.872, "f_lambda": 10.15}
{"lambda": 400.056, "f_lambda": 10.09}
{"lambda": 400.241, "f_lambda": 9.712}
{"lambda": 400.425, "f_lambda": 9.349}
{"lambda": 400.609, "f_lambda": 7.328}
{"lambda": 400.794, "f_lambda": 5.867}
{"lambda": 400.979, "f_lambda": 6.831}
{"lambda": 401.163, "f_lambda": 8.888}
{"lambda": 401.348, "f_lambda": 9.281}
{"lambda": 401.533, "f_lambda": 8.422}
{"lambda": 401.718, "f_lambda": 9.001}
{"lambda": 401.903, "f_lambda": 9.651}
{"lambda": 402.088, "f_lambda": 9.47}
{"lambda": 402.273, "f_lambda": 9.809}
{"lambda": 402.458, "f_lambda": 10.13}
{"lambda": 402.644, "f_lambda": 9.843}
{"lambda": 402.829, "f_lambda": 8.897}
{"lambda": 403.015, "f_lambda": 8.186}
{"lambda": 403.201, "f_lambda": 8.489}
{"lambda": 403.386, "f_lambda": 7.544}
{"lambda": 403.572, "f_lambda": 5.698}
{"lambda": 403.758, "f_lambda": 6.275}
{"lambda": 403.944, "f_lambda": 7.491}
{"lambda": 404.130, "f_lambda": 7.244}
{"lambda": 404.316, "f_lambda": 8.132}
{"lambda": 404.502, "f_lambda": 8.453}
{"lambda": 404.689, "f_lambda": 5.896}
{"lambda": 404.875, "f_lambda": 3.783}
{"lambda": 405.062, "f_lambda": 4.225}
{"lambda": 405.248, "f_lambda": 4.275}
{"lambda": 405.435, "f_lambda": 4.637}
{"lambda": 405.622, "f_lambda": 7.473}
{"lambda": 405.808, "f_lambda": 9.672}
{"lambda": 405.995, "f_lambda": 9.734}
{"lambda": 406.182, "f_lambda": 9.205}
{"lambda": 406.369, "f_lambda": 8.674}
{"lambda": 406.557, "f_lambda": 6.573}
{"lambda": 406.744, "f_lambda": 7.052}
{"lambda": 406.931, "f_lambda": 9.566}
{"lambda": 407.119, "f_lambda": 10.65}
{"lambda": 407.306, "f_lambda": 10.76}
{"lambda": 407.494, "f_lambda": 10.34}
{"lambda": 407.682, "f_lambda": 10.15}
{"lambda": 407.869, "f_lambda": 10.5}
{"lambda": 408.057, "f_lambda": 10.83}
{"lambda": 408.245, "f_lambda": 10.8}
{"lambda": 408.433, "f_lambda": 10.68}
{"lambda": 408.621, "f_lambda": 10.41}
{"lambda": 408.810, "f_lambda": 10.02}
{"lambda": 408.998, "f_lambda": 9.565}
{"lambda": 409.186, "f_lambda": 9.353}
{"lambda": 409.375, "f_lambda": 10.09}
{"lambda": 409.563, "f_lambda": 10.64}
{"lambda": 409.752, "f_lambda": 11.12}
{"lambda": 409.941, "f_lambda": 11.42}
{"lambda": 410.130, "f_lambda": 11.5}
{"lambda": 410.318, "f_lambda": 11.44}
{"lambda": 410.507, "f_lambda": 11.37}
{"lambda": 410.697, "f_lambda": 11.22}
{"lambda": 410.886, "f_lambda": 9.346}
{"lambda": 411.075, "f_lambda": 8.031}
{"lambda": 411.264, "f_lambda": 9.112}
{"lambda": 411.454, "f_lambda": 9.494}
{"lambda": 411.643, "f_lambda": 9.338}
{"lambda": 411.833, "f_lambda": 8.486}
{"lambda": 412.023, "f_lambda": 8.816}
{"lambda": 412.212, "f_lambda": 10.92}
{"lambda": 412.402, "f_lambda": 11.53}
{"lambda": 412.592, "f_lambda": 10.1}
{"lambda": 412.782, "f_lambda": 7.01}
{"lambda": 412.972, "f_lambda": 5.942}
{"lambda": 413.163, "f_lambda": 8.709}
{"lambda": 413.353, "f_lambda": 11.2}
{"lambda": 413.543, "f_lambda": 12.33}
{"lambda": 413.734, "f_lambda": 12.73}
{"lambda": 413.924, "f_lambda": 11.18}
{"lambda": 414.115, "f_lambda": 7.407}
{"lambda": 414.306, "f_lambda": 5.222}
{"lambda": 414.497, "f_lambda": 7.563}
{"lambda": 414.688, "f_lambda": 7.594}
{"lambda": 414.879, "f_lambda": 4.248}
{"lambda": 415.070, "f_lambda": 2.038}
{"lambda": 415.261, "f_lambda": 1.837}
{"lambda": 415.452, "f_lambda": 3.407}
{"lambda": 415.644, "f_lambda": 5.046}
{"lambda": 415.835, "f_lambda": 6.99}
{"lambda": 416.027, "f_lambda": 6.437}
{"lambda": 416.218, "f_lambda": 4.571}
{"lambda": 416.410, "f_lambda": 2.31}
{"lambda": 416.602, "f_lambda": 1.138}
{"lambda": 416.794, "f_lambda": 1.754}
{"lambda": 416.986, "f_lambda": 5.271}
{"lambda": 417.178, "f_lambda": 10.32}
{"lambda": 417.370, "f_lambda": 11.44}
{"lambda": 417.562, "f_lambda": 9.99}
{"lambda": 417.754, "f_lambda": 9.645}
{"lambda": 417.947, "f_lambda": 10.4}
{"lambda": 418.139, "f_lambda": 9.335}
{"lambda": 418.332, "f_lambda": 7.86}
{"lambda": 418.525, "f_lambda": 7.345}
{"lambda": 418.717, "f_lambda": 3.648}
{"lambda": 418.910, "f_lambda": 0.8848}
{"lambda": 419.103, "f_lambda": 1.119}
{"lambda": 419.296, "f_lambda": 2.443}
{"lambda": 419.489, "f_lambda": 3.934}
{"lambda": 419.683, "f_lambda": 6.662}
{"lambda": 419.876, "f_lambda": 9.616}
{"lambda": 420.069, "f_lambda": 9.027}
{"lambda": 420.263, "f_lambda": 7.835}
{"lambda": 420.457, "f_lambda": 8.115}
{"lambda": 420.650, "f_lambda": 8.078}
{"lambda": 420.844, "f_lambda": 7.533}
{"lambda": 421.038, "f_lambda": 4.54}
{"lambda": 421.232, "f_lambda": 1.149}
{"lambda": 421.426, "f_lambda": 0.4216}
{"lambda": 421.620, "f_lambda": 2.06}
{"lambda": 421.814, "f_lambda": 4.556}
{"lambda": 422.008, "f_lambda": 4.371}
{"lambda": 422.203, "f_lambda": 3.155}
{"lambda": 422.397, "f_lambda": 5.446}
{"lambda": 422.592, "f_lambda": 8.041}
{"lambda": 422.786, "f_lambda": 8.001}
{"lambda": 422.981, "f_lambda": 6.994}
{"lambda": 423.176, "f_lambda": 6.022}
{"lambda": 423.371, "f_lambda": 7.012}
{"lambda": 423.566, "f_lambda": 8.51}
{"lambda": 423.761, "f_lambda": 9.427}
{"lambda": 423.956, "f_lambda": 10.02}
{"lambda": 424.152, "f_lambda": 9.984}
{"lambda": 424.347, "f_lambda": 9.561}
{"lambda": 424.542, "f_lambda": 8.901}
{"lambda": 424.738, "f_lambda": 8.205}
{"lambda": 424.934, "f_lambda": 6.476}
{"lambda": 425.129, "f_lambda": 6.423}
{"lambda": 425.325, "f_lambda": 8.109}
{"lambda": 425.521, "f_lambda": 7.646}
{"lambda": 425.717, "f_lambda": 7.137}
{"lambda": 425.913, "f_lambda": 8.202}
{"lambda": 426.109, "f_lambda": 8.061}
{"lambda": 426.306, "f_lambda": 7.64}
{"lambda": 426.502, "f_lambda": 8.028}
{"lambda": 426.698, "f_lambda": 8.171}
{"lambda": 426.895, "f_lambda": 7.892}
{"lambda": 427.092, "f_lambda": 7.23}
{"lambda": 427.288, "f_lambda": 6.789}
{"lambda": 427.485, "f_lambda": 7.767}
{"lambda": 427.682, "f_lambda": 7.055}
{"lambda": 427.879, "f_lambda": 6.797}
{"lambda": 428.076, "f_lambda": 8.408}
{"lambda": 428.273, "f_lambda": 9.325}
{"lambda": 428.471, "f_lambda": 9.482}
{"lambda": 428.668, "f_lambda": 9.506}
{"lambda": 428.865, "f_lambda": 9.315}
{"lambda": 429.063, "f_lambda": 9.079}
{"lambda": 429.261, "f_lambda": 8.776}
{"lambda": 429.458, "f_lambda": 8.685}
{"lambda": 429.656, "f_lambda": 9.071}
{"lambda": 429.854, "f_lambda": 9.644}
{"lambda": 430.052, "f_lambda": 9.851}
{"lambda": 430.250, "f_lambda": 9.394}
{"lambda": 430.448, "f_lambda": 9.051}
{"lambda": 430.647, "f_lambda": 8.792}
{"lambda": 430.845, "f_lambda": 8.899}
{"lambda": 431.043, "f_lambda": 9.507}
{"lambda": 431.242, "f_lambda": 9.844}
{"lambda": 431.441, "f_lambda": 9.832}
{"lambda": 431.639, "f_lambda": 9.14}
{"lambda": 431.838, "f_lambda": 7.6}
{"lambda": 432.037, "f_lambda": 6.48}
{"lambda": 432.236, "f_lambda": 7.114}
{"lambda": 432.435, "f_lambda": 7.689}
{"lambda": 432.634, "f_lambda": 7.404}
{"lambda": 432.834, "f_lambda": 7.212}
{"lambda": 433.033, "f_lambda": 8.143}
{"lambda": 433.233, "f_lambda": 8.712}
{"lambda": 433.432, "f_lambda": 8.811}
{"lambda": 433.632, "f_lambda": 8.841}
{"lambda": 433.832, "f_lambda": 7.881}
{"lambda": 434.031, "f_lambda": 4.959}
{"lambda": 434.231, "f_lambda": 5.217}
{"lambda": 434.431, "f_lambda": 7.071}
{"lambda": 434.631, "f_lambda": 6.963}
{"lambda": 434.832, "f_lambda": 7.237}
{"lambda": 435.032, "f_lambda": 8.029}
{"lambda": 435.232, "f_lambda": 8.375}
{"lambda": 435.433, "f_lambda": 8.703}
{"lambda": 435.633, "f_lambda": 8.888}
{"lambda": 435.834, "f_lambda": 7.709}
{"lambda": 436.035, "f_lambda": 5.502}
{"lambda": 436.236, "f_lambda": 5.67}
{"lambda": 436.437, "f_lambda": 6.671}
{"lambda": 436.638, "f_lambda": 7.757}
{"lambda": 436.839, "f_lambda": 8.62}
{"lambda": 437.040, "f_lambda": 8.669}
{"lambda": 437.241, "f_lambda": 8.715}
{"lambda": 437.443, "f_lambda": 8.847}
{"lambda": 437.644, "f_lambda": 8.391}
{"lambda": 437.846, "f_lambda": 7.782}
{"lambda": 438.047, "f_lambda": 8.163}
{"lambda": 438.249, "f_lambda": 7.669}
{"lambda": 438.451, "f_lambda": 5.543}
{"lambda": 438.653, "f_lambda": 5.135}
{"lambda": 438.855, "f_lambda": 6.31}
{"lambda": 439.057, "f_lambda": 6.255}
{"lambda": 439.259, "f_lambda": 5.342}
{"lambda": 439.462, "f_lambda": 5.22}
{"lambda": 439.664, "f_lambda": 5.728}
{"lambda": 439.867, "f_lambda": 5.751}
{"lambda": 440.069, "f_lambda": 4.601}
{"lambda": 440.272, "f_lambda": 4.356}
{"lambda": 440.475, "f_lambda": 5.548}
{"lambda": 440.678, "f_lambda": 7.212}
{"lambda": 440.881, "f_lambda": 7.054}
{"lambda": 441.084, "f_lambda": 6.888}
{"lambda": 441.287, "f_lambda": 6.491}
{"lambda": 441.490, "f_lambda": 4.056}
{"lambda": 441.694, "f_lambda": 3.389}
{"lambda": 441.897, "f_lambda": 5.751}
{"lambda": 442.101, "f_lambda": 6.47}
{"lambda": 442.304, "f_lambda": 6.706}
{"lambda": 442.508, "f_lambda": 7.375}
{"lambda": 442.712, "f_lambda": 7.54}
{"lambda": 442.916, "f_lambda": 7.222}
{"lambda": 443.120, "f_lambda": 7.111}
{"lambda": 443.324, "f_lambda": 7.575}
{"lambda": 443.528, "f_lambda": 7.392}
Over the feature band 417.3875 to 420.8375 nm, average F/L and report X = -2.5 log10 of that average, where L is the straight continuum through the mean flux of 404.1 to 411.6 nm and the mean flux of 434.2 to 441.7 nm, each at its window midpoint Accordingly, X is 0.19 mag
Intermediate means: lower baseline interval 9.11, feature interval 6.94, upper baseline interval 6.78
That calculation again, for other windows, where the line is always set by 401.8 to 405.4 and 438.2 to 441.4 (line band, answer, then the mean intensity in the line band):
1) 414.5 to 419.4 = 0.244 mag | 5.52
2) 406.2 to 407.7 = -0.239 mag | 9.17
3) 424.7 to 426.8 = -0.169 mag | 7.63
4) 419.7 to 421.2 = -0.107 mag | 7.47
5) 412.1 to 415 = -0.243 mag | 8.85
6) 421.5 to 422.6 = 0.495 mag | 4.24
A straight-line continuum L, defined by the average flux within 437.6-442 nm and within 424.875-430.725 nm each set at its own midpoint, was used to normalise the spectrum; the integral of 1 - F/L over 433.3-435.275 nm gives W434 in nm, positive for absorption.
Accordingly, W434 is -0.08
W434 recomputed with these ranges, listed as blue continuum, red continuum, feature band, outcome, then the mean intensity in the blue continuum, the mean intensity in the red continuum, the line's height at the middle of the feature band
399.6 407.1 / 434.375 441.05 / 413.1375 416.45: 0.409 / 8.04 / 6.95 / 7.68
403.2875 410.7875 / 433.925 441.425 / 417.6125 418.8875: 0.068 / 8.87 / 6.82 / 8.12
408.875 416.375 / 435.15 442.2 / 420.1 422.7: 0.910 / 8.52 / 6.65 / 7.89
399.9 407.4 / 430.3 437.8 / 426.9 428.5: 0.033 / 8.07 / 7.92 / 7.96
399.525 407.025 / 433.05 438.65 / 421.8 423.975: 0.276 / 8.03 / 7.57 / 7.75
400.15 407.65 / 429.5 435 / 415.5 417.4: 0.666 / 8.08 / 8.16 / 8.12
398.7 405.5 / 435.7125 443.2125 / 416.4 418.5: 0.010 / 8.1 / 6.58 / 7.48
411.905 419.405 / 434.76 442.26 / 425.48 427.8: -0.287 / 6.86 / 6.71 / 6.79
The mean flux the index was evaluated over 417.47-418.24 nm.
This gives 9.83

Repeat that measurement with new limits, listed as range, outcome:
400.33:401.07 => 7.35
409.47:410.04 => 11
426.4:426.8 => 8.1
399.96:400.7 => 9.13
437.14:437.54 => 8.77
